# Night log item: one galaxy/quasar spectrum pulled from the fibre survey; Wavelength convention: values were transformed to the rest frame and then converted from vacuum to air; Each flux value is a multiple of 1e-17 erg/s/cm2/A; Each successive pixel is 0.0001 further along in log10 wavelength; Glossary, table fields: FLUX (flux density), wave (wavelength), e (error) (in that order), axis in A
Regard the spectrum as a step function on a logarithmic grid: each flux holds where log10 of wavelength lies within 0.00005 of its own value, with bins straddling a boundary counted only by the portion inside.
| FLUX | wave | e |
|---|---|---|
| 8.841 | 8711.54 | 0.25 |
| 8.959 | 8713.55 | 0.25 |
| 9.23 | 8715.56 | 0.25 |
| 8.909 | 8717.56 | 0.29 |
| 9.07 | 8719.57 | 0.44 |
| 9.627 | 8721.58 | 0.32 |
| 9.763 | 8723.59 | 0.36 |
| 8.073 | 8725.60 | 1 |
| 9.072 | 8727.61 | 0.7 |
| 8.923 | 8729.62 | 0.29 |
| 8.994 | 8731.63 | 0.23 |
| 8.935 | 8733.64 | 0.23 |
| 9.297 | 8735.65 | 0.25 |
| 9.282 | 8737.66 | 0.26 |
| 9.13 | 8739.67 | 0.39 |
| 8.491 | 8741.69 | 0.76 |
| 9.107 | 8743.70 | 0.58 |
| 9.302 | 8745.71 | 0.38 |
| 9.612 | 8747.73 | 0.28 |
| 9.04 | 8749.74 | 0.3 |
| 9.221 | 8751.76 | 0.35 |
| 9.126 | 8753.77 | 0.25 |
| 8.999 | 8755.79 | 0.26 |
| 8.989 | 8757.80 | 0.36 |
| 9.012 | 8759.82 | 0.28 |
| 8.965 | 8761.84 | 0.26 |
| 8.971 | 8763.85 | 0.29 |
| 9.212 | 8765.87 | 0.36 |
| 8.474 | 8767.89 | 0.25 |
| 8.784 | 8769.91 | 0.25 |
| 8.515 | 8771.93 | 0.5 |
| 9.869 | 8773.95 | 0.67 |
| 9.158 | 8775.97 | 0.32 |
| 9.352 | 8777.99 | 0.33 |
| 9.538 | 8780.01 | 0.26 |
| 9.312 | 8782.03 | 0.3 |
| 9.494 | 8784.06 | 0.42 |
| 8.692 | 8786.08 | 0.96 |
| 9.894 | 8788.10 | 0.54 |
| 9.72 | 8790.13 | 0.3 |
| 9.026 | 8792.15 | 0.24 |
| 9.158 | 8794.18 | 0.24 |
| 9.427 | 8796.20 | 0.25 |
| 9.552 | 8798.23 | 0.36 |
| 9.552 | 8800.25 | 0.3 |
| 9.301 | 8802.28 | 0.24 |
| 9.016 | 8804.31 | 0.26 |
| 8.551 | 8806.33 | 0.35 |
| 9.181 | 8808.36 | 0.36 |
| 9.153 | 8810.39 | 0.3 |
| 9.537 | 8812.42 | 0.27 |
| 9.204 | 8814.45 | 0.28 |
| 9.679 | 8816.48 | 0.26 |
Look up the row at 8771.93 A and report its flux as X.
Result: 8.515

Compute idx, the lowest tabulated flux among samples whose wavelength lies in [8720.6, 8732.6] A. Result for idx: 8.073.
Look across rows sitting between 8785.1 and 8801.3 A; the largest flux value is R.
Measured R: 9.894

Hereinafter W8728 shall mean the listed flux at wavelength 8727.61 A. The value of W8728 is 9.072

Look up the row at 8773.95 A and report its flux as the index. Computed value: 9.869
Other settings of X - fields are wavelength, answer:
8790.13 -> 9.72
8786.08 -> 8.692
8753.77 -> 9.126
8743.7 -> 9.107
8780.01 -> 9.538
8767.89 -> 8.474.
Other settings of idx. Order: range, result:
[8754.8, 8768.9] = 8.474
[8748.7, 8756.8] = 8.999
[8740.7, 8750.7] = 8.491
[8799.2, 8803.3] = 9.301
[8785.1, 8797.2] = 8.692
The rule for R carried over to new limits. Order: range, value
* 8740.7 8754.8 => 9.612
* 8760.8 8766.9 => 9.212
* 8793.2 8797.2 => 9.427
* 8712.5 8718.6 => 9.23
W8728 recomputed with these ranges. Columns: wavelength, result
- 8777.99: 9.352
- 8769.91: 8.784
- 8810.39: 9.153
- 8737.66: 9.282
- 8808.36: 9.181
